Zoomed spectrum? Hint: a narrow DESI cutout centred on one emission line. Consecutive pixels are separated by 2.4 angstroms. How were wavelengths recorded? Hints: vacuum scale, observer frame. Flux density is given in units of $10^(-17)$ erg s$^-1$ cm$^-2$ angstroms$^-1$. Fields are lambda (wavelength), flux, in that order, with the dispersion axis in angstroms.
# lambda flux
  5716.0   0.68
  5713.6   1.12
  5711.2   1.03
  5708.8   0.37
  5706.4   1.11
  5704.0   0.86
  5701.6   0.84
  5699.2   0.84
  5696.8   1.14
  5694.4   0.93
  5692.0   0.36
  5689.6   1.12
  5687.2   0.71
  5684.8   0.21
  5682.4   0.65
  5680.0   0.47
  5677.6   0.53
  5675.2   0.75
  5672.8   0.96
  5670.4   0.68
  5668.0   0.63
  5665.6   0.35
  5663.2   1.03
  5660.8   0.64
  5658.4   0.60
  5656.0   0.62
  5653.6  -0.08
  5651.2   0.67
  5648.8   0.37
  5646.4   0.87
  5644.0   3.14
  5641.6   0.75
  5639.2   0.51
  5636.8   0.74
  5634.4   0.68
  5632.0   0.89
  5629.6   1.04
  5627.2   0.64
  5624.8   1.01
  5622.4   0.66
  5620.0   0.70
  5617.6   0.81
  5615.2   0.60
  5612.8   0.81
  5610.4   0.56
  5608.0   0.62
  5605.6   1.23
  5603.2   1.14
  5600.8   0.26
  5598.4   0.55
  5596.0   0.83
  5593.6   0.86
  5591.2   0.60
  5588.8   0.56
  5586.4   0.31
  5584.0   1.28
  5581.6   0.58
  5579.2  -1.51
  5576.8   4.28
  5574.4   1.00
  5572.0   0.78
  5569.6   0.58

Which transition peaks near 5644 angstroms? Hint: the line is Hbeta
